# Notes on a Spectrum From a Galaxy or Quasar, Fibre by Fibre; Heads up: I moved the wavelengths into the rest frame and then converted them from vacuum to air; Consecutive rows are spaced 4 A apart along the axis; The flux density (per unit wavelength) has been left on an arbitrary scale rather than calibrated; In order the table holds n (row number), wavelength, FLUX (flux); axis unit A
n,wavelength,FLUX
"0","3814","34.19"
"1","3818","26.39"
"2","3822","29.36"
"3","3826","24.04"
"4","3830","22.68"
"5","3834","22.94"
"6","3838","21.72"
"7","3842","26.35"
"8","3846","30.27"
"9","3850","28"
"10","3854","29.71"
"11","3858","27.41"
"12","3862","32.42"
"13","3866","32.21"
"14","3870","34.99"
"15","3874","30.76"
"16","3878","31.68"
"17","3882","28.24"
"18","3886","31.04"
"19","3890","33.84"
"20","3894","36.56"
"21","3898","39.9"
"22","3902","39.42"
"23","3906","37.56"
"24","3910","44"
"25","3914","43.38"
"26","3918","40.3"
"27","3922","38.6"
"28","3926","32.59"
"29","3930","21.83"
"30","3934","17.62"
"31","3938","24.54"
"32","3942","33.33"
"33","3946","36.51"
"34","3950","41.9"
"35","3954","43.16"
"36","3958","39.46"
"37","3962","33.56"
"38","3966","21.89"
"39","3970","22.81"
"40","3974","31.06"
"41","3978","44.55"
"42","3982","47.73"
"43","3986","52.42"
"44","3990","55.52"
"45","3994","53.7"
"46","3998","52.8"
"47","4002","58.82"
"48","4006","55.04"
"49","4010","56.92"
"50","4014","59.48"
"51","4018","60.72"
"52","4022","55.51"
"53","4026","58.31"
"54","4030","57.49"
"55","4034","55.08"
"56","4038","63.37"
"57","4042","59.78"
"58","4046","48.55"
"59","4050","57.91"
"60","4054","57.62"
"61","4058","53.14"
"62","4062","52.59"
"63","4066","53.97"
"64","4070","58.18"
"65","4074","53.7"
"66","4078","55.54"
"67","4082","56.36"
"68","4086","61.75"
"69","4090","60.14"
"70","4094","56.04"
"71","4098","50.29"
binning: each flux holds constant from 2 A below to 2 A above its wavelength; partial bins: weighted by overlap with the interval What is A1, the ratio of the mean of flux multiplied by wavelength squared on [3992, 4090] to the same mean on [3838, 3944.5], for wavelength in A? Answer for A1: 1.88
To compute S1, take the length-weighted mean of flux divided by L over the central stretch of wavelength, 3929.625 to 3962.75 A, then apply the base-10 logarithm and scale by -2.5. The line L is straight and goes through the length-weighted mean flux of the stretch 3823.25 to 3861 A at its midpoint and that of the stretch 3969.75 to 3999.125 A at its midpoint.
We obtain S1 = 0.240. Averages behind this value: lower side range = 26.1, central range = 32.9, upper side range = 46.2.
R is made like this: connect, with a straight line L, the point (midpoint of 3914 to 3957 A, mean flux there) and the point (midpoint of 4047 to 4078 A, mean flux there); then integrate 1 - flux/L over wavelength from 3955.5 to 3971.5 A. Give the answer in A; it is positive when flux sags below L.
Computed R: 3.4 A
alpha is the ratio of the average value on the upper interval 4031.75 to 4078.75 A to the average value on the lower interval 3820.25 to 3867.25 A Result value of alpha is 2.1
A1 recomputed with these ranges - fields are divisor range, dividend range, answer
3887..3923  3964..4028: 1.32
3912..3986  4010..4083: 1.71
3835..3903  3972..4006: 1.70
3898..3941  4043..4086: 1.74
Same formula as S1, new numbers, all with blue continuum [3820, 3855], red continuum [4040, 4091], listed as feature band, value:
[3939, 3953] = 0.101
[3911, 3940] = 0.175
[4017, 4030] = -0.148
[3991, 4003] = -0.167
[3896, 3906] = -0.143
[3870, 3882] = -0.011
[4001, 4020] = -0.191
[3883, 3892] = 0.021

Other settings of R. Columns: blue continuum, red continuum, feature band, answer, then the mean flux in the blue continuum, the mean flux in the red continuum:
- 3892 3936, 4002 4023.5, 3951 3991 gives 8.0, 35.6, 57.7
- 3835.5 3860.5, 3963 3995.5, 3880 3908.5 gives -2.9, 27.3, 40.8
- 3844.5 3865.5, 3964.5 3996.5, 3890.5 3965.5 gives 2.1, 29.7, 41.7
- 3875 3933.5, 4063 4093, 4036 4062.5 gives -1.5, 35.1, 56.9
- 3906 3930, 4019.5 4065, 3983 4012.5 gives -3.0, 38.1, 56.3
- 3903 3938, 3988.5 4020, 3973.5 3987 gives 1.5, 34.1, 56.6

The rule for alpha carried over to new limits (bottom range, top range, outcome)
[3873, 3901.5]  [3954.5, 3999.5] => 1.23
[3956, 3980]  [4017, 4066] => 1.75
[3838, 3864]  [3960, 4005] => 1.53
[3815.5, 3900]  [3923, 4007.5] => 1.32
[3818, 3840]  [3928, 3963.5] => 1.33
